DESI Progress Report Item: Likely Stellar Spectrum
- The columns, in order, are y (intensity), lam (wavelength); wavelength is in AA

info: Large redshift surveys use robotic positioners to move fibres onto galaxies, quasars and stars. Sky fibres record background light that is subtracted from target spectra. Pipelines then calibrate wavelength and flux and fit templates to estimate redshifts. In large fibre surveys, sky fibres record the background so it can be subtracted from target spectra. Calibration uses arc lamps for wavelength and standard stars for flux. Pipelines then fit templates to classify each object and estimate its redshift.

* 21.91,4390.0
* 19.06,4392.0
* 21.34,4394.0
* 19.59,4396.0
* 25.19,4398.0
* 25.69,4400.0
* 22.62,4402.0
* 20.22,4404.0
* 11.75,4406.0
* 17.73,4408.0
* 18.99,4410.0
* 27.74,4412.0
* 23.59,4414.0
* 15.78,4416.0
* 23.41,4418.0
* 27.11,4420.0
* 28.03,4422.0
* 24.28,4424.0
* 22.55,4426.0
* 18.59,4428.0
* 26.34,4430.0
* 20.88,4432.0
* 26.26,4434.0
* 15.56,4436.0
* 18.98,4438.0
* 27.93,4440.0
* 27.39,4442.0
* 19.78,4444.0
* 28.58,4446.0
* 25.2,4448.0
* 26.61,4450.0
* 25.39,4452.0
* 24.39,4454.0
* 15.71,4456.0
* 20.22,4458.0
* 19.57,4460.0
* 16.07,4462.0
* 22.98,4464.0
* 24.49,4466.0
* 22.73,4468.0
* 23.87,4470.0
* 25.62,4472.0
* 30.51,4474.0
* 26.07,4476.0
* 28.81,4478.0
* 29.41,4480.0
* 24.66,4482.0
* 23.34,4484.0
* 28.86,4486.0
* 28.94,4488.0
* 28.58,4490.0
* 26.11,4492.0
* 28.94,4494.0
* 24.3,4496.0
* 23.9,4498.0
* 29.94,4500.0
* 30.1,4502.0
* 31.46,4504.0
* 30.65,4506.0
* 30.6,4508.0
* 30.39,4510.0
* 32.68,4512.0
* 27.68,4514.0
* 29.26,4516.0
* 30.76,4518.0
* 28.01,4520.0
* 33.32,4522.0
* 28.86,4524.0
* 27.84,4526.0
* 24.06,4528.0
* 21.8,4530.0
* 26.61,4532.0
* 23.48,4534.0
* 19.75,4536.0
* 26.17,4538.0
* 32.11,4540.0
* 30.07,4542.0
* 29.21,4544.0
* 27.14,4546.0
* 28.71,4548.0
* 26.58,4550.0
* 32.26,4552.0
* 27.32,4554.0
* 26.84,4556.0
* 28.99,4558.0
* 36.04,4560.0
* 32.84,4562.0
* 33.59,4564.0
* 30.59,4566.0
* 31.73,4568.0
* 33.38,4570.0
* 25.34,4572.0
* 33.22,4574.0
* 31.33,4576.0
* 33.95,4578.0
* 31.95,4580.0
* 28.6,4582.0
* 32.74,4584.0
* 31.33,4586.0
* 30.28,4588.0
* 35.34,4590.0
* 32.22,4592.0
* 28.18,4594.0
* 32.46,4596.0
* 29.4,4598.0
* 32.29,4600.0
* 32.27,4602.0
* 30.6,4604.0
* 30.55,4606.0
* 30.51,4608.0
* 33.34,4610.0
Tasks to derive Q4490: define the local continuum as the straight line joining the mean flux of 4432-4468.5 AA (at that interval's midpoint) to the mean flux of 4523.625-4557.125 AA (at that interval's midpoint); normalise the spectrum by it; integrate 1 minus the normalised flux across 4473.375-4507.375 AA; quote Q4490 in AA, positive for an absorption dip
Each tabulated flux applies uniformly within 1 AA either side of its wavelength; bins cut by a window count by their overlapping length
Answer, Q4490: -4.7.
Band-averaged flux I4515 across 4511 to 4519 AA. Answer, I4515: 30.1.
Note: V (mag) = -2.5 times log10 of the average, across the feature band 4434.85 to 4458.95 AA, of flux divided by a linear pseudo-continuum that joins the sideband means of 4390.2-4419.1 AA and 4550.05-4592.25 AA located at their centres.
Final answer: 0.03 mag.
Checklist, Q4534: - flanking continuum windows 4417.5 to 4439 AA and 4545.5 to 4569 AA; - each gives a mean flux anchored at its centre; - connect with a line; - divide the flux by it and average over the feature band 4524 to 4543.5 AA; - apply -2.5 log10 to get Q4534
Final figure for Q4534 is 0.116 mag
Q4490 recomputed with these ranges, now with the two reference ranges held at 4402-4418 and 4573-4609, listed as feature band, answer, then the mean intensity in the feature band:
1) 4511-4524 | -1.65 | 30.2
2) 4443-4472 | 0.30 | 22.6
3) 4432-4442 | -0.45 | 22.6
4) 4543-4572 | -0.82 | 30.2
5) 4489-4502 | -0.94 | 27.2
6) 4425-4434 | -0.61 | 22.6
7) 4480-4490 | -0.92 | 27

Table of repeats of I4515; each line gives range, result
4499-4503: 30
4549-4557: 28.2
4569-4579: 31.4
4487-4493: 27.9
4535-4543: 27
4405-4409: 14.7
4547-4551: 27.6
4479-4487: 26.6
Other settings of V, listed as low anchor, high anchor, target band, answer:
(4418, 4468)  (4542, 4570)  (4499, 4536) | -0.03 mag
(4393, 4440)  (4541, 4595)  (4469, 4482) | -0.07 mag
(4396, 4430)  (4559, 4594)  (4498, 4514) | -0.09 mag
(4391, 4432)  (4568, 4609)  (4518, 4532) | 0.02 mag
